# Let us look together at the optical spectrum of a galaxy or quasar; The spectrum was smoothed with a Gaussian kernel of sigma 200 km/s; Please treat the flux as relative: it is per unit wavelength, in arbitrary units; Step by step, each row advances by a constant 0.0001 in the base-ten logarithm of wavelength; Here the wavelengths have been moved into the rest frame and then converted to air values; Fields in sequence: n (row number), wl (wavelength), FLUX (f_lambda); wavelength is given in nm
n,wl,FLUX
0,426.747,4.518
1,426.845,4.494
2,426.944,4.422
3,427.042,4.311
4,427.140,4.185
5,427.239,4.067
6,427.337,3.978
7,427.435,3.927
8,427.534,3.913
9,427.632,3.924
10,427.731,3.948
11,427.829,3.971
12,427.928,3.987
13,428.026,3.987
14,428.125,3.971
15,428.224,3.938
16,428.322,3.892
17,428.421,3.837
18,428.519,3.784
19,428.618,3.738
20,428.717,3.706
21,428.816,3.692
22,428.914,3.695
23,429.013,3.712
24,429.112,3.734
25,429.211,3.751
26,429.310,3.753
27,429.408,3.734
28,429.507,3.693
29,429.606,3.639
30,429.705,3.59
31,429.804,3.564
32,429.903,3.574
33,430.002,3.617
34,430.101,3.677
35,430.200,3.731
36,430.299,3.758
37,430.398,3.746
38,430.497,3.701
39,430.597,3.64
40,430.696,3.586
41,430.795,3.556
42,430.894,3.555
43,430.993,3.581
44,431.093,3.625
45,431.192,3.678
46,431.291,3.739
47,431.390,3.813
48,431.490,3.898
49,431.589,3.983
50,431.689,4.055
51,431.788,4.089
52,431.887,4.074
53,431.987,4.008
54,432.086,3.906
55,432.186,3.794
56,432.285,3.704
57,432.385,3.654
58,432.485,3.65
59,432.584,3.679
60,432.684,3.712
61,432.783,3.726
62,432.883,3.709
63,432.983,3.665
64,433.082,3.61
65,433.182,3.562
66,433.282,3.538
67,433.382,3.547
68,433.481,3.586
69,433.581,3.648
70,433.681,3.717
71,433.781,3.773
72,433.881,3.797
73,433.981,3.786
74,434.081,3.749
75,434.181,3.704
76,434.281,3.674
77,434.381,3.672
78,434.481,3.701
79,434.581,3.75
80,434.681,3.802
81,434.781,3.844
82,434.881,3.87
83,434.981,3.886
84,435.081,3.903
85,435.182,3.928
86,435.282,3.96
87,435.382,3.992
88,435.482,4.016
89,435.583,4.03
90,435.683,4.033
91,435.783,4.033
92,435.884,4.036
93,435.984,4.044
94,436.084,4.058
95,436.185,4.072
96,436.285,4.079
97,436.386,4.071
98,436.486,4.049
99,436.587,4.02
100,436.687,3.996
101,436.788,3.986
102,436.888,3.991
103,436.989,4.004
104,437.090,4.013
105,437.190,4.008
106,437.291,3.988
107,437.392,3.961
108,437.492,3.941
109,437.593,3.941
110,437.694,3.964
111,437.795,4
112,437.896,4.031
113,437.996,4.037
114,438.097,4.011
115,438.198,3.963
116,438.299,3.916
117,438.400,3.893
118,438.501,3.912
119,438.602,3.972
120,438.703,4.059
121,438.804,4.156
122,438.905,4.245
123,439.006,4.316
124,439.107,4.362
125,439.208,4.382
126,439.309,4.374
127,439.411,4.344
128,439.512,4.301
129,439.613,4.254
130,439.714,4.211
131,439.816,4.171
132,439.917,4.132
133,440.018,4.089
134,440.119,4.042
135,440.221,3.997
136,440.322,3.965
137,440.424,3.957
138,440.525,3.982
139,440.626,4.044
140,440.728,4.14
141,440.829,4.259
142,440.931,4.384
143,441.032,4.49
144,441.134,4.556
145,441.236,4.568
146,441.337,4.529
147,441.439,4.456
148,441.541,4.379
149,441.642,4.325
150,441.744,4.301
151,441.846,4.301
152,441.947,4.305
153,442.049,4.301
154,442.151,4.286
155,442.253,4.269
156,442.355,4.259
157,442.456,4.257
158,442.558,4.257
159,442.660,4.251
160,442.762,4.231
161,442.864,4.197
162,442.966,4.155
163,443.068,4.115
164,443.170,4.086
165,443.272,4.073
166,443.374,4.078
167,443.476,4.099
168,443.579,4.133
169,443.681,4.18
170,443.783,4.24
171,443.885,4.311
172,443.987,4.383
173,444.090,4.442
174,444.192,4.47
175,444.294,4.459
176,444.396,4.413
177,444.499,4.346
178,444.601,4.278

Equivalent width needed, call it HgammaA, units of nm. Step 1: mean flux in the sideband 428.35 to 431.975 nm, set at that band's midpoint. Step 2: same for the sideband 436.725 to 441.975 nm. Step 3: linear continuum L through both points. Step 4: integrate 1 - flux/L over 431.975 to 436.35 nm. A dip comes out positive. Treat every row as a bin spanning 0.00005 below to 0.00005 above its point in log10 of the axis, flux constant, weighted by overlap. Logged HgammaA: 0.12 nm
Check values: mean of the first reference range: 3.73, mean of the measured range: 3.81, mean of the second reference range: 4.15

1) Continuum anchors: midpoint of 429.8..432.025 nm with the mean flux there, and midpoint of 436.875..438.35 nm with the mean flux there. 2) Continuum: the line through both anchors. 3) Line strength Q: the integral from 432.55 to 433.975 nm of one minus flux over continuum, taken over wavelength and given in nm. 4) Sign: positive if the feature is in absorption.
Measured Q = 0.062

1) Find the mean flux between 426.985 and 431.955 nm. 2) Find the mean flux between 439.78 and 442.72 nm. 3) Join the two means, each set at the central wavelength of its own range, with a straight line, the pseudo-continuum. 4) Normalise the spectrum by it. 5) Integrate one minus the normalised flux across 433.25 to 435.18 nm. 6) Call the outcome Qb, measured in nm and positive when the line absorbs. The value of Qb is 0.12 nm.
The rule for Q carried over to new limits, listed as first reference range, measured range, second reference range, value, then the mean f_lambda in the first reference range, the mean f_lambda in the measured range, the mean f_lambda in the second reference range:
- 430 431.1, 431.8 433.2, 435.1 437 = 0.007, 3.65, 3.76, 4.02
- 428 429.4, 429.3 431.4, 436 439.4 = 0.101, 3.79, 3.66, 4.06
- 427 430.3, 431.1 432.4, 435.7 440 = 0.012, 3.82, 3.88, 4.08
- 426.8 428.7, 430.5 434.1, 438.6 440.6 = 0.298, 4.01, 3.73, 4.17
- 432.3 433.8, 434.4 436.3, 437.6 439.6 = -0.049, 3.65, 3.94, 4.12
